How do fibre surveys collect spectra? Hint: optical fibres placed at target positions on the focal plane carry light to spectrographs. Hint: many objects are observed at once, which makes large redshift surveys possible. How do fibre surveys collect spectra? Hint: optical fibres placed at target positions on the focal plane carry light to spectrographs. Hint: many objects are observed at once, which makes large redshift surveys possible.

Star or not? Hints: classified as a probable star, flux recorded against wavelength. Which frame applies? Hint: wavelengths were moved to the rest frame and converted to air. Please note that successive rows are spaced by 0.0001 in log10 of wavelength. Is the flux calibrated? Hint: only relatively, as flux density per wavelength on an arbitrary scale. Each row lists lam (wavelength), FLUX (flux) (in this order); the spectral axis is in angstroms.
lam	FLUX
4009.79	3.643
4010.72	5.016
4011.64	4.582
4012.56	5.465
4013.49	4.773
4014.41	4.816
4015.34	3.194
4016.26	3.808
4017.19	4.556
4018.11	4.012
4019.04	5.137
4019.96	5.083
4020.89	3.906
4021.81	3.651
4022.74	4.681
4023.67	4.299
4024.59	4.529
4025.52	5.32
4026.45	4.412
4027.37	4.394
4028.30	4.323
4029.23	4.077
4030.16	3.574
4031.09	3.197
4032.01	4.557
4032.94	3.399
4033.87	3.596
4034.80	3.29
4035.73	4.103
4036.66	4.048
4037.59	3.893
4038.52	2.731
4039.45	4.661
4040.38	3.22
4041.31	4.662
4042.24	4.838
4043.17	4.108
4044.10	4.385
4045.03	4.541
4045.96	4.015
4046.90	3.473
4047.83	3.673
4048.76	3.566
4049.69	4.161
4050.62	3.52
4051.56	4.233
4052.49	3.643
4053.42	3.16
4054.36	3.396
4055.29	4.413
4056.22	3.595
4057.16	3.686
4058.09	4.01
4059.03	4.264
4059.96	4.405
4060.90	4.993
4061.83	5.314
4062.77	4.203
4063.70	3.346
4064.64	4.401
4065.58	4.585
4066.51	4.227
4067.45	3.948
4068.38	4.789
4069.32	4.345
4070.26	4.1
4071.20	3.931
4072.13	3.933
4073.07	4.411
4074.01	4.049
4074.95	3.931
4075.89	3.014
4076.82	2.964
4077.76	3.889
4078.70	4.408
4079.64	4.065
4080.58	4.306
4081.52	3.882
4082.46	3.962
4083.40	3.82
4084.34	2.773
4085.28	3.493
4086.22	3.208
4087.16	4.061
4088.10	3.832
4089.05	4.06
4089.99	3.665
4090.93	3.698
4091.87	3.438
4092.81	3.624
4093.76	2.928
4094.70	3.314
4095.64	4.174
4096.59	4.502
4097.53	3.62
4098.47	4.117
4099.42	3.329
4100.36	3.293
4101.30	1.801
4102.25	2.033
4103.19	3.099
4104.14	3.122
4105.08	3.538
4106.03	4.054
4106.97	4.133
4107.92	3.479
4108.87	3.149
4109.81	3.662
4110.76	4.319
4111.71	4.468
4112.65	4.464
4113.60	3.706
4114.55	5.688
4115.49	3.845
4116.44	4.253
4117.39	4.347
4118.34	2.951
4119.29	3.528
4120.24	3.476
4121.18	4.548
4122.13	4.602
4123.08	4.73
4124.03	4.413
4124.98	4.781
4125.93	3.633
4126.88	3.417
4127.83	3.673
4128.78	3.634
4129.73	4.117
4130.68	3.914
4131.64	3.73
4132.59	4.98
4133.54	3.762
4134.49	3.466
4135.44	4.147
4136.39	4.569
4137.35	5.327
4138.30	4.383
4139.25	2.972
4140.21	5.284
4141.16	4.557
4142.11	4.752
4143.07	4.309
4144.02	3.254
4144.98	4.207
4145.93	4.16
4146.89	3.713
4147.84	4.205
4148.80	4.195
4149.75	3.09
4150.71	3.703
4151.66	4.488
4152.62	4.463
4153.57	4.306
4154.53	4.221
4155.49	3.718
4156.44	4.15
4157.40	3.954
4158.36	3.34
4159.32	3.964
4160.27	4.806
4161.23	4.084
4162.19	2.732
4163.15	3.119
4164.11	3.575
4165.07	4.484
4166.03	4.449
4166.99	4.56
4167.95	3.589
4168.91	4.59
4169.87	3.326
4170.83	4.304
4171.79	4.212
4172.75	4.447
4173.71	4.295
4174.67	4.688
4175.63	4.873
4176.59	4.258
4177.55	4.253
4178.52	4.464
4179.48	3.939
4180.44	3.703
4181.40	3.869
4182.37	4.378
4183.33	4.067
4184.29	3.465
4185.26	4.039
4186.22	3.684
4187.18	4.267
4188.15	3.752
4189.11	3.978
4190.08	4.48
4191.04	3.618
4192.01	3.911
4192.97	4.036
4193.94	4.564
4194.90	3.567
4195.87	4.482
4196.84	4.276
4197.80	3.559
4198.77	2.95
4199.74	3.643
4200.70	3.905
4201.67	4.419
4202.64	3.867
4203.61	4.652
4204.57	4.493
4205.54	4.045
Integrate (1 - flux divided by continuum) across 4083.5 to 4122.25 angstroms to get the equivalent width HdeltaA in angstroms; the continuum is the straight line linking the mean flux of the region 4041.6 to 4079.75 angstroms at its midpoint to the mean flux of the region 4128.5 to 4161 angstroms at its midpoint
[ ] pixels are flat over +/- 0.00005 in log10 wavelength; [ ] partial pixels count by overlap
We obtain 3.8 angstroms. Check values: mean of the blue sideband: 4.05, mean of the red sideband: 4.12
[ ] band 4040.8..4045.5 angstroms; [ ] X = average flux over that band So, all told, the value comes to 4.5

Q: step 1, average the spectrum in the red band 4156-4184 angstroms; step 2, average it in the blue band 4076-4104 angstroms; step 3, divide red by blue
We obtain 1.15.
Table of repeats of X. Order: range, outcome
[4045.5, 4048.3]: 3.71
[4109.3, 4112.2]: 4.15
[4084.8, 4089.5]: 3.72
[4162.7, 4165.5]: 3.72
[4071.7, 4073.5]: 4.17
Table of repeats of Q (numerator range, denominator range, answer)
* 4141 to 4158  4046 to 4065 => 1.02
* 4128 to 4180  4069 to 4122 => 1.10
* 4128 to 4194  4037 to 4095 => 1.04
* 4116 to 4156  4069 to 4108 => 1.12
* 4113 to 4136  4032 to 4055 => 1.05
